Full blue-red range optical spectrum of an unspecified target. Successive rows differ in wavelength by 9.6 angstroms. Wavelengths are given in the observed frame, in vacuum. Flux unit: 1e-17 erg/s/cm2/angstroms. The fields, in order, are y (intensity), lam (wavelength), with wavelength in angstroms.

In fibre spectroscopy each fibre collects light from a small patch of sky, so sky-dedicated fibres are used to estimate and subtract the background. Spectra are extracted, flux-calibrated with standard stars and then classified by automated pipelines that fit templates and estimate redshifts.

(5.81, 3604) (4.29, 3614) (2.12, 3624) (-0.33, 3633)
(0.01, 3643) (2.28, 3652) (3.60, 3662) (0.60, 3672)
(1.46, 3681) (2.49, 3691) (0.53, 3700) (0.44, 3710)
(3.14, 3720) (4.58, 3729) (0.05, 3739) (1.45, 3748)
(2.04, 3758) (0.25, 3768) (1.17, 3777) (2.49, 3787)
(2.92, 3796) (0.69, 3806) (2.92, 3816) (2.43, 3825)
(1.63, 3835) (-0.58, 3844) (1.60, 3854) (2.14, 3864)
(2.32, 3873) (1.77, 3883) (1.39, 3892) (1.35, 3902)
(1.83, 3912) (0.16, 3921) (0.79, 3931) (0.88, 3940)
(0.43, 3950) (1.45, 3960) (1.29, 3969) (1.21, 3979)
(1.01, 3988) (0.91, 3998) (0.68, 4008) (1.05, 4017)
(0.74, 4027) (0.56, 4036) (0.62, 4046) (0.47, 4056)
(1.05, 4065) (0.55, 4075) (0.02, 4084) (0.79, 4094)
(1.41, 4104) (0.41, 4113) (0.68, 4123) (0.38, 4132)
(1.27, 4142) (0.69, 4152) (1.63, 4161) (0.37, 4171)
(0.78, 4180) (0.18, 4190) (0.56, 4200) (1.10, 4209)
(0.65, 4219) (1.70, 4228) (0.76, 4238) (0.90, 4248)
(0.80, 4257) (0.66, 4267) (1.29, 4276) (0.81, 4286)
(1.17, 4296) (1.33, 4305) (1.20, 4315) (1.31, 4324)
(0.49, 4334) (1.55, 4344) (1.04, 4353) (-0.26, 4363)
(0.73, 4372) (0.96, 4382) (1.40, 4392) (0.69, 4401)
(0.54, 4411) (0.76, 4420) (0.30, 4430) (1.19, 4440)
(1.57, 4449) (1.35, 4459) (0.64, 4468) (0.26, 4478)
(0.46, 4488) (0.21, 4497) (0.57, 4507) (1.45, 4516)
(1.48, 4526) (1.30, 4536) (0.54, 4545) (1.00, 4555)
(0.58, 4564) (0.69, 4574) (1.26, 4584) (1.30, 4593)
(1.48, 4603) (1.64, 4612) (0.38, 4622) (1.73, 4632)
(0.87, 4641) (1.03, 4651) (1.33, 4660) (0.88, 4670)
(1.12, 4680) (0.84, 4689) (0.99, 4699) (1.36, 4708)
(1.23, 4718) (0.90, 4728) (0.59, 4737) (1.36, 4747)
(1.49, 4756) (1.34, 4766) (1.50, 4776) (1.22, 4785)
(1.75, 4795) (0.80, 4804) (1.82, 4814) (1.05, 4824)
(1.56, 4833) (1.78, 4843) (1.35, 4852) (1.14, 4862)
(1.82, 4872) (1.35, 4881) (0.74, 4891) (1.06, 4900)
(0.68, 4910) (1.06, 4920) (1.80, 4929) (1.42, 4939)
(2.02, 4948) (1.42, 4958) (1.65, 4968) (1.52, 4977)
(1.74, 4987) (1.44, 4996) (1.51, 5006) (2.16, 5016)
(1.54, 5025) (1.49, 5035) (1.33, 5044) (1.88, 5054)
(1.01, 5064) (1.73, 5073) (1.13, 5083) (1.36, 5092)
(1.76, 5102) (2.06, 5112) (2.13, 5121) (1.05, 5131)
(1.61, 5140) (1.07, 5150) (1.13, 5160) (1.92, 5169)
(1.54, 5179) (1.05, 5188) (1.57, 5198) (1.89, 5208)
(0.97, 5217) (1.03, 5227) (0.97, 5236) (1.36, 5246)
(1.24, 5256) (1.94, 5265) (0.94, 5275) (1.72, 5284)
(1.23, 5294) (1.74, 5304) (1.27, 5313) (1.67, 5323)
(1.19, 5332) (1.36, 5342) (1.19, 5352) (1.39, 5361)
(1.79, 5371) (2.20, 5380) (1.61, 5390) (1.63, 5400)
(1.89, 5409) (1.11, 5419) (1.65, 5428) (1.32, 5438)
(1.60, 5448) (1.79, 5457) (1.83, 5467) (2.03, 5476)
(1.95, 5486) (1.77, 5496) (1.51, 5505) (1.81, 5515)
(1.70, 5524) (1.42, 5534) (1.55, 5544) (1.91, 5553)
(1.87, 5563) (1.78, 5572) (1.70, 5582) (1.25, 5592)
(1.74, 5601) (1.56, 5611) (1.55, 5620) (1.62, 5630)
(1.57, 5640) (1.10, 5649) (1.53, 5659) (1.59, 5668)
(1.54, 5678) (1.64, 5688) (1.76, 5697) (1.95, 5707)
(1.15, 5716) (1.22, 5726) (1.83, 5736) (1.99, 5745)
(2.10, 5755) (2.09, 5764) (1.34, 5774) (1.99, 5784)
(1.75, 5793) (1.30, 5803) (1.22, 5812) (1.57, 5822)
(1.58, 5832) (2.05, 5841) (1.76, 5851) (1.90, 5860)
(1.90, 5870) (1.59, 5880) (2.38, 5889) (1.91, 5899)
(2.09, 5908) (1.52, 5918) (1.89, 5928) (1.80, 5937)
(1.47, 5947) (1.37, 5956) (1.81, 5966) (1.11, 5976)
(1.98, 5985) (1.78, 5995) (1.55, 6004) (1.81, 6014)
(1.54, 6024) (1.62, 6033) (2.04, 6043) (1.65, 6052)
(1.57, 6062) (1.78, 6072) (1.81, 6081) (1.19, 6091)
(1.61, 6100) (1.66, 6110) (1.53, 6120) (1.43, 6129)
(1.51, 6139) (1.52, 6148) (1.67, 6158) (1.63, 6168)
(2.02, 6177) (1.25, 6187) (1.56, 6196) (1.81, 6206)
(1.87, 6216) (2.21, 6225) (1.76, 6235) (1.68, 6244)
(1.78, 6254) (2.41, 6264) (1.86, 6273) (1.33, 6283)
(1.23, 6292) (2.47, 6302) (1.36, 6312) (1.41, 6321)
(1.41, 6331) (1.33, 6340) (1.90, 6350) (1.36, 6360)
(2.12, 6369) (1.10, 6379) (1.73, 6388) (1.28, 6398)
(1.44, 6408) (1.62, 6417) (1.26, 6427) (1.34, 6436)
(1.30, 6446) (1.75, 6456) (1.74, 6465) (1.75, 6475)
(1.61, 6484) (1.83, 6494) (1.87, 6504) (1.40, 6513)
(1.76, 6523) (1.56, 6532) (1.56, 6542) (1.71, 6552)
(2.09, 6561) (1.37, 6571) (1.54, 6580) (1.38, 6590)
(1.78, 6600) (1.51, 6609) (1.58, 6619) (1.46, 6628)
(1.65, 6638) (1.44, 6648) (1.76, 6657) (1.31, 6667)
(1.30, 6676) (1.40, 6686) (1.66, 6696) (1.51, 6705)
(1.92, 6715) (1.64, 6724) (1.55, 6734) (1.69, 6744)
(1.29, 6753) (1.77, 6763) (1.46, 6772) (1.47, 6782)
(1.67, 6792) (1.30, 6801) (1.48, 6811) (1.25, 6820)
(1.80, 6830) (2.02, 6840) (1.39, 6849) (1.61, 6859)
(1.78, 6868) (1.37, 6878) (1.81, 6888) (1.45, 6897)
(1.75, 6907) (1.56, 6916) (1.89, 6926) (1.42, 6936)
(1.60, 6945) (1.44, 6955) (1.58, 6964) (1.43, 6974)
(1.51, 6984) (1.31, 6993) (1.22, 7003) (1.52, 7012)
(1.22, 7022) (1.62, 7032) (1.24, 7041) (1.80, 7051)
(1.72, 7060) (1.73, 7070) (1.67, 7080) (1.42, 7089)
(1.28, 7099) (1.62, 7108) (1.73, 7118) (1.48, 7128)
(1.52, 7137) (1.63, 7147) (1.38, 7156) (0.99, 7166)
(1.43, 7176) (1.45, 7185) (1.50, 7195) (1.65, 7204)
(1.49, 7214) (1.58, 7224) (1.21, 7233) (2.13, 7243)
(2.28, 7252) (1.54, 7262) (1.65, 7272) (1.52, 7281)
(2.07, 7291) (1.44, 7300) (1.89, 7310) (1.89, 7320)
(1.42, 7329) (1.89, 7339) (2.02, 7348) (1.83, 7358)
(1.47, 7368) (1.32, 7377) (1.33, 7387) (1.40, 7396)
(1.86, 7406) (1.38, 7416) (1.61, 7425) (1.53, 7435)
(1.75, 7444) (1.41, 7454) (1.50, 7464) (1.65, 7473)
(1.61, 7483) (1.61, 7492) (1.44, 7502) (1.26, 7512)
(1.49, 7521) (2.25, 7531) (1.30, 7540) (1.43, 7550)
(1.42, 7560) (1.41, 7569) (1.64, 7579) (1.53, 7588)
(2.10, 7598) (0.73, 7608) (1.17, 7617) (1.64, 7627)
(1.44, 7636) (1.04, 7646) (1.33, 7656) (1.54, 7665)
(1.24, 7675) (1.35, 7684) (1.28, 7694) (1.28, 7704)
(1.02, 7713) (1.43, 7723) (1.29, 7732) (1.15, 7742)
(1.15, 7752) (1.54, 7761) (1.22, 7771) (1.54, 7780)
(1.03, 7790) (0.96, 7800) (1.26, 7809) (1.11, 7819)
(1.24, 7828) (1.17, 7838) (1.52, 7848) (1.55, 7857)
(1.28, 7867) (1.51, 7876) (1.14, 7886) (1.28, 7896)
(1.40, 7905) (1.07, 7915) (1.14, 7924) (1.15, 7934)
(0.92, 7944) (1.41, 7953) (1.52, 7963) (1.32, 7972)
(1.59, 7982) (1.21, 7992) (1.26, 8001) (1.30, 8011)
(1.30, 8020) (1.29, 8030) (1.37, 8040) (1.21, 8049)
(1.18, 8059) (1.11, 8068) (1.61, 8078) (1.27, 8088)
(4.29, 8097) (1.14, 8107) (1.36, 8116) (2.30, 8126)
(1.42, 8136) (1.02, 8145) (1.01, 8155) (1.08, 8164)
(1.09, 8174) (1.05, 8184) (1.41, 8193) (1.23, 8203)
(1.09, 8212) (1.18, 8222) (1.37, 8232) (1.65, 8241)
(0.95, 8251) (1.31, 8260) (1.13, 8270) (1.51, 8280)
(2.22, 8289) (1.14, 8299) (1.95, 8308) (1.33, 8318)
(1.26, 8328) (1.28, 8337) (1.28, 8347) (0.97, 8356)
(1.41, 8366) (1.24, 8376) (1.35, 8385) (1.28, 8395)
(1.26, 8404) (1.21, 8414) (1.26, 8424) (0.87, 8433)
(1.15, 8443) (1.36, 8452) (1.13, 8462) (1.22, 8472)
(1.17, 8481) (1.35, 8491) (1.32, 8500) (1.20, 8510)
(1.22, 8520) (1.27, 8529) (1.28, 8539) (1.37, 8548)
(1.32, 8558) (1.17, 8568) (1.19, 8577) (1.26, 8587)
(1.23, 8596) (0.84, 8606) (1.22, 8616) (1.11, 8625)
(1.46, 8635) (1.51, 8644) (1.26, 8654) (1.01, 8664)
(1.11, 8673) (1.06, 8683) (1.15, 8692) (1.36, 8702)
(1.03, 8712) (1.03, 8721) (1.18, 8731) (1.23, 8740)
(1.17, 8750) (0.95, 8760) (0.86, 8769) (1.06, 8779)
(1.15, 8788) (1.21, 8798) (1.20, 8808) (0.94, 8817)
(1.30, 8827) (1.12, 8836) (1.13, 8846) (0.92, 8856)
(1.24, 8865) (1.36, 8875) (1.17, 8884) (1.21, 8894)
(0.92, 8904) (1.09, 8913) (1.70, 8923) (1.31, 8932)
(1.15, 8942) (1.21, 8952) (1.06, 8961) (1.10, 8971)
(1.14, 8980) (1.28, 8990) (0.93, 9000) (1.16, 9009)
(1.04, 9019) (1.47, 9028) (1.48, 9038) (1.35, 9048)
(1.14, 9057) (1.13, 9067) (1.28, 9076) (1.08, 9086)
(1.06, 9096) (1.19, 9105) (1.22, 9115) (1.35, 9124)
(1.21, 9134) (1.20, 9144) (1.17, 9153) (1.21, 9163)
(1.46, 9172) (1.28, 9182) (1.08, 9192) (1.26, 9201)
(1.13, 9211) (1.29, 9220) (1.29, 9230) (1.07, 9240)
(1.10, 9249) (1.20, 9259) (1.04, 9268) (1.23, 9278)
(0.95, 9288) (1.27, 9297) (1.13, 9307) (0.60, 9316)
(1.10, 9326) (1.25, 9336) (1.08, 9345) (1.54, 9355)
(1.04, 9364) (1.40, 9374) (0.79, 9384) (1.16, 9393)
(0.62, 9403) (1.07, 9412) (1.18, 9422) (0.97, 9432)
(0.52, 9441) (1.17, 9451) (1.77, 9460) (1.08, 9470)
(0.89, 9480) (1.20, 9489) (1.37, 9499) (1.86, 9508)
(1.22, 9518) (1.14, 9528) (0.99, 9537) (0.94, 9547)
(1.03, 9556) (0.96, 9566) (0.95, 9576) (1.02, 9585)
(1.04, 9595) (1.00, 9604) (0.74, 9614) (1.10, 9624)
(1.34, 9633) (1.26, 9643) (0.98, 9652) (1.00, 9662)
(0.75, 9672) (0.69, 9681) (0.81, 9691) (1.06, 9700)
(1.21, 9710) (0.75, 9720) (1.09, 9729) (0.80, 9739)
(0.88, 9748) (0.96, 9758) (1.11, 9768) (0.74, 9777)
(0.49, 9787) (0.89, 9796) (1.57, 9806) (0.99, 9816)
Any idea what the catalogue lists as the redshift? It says 0.234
